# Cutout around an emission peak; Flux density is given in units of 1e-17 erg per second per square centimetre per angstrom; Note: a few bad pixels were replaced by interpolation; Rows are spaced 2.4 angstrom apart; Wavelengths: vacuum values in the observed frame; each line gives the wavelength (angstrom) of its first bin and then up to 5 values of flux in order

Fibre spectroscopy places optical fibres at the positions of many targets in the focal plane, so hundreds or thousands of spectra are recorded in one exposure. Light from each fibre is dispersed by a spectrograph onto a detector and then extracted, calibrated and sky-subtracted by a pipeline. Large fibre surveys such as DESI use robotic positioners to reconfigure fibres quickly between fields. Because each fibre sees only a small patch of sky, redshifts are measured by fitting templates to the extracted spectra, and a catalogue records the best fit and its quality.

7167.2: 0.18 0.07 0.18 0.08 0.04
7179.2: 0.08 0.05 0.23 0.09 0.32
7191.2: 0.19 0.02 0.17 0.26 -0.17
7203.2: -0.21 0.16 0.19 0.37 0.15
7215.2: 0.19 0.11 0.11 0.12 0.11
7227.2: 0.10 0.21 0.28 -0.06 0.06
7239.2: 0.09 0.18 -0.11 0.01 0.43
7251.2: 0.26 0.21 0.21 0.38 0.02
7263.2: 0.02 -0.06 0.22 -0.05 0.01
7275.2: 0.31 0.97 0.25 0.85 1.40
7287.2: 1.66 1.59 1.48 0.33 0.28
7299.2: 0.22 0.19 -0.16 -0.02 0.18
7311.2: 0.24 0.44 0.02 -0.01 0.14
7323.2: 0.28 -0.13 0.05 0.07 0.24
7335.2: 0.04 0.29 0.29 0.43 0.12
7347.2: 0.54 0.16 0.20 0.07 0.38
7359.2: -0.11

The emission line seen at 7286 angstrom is [O II]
